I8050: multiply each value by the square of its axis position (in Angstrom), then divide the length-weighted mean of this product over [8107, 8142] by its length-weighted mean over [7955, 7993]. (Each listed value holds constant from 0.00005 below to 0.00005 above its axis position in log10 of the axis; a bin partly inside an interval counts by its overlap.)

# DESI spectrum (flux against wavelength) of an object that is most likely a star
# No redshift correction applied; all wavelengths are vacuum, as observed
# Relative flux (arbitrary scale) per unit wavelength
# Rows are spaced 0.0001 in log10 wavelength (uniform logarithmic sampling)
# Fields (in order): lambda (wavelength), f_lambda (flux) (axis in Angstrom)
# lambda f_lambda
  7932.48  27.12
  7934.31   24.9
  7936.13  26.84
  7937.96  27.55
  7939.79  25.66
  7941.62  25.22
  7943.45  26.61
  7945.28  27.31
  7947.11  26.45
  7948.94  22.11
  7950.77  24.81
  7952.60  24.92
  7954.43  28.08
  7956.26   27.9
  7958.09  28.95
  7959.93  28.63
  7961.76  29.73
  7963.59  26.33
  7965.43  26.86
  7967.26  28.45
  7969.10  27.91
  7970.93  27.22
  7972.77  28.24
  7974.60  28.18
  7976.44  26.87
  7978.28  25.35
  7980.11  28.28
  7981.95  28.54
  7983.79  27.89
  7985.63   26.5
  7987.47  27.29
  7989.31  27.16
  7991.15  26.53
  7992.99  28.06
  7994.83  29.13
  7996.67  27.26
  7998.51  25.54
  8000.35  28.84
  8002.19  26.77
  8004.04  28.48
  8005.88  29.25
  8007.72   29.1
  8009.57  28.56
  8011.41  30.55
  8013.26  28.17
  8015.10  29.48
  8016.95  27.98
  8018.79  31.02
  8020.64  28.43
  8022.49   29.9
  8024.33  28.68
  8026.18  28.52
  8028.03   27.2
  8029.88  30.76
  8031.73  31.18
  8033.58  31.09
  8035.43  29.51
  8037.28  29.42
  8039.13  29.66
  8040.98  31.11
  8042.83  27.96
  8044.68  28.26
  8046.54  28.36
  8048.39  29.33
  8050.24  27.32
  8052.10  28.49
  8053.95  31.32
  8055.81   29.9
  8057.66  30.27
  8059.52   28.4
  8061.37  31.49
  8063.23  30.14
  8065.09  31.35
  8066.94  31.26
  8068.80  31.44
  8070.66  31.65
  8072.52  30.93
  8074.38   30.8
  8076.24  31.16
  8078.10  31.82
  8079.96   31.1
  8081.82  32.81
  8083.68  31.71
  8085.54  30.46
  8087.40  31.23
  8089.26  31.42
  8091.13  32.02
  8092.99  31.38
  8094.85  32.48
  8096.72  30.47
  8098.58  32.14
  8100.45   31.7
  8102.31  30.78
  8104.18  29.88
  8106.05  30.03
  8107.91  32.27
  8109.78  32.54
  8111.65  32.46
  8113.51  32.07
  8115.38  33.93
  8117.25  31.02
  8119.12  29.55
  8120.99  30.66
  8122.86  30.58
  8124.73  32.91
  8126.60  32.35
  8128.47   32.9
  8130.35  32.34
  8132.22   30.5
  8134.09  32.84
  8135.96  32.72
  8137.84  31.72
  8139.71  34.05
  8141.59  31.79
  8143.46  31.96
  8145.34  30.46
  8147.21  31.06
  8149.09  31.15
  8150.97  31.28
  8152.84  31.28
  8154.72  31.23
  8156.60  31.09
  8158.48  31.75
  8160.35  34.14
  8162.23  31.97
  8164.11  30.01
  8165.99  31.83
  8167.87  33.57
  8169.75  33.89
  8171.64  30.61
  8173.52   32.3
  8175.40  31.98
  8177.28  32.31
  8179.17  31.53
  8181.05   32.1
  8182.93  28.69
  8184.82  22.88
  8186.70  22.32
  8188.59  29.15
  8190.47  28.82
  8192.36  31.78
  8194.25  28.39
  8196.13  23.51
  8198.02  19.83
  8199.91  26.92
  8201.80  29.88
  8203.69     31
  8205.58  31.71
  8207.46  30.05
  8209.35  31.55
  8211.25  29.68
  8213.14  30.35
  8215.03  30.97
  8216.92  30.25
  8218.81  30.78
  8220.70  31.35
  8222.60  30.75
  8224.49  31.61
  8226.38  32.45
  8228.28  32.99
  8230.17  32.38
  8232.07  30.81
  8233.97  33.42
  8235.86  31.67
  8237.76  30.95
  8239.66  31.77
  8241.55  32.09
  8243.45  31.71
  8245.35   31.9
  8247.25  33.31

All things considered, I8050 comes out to 1.20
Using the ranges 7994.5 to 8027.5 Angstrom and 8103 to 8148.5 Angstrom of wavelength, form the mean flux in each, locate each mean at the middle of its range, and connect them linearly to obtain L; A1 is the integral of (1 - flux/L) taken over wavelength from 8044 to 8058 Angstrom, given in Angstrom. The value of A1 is 0.3 Angstrom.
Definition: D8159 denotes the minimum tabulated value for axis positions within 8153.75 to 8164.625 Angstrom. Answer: 30.01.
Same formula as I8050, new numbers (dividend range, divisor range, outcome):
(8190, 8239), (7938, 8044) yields 1.14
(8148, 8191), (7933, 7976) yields 1.20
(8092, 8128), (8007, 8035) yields 1.10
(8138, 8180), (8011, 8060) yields 1.12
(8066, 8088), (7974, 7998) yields 1.17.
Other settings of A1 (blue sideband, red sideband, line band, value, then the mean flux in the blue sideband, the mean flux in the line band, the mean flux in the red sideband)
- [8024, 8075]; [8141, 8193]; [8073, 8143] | -3.1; 29.9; 31.7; 30.8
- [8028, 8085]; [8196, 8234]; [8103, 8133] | -1.4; 30.3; 31.6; 30.2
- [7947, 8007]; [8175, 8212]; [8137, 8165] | -3.2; 27.4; 31.7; 28.6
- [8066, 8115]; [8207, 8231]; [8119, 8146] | -0.4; 31.5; 31.9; 31.2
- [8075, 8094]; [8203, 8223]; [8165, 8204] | 2.2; 31.5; 29.2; 30.8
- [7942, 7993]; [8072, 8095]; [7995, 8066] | 0.7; 27.1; 29.2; 31.5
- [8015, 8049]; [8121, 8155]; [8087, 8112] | -0.4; 29.4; 31.5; 31.8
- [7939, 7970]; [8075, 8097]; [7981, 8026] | 0.4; 26.8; 28.3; 31.5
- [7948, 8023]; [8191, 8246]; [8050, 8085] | -2.5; 27.8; 30.8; 30.4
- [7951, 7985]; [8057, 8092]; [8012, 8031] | 0.2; 27.6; 29.1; 31.1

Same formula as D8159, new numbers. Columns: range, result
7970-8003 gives 25.35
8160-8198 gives 22.32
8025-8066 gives 27.2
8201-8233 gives 29.68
